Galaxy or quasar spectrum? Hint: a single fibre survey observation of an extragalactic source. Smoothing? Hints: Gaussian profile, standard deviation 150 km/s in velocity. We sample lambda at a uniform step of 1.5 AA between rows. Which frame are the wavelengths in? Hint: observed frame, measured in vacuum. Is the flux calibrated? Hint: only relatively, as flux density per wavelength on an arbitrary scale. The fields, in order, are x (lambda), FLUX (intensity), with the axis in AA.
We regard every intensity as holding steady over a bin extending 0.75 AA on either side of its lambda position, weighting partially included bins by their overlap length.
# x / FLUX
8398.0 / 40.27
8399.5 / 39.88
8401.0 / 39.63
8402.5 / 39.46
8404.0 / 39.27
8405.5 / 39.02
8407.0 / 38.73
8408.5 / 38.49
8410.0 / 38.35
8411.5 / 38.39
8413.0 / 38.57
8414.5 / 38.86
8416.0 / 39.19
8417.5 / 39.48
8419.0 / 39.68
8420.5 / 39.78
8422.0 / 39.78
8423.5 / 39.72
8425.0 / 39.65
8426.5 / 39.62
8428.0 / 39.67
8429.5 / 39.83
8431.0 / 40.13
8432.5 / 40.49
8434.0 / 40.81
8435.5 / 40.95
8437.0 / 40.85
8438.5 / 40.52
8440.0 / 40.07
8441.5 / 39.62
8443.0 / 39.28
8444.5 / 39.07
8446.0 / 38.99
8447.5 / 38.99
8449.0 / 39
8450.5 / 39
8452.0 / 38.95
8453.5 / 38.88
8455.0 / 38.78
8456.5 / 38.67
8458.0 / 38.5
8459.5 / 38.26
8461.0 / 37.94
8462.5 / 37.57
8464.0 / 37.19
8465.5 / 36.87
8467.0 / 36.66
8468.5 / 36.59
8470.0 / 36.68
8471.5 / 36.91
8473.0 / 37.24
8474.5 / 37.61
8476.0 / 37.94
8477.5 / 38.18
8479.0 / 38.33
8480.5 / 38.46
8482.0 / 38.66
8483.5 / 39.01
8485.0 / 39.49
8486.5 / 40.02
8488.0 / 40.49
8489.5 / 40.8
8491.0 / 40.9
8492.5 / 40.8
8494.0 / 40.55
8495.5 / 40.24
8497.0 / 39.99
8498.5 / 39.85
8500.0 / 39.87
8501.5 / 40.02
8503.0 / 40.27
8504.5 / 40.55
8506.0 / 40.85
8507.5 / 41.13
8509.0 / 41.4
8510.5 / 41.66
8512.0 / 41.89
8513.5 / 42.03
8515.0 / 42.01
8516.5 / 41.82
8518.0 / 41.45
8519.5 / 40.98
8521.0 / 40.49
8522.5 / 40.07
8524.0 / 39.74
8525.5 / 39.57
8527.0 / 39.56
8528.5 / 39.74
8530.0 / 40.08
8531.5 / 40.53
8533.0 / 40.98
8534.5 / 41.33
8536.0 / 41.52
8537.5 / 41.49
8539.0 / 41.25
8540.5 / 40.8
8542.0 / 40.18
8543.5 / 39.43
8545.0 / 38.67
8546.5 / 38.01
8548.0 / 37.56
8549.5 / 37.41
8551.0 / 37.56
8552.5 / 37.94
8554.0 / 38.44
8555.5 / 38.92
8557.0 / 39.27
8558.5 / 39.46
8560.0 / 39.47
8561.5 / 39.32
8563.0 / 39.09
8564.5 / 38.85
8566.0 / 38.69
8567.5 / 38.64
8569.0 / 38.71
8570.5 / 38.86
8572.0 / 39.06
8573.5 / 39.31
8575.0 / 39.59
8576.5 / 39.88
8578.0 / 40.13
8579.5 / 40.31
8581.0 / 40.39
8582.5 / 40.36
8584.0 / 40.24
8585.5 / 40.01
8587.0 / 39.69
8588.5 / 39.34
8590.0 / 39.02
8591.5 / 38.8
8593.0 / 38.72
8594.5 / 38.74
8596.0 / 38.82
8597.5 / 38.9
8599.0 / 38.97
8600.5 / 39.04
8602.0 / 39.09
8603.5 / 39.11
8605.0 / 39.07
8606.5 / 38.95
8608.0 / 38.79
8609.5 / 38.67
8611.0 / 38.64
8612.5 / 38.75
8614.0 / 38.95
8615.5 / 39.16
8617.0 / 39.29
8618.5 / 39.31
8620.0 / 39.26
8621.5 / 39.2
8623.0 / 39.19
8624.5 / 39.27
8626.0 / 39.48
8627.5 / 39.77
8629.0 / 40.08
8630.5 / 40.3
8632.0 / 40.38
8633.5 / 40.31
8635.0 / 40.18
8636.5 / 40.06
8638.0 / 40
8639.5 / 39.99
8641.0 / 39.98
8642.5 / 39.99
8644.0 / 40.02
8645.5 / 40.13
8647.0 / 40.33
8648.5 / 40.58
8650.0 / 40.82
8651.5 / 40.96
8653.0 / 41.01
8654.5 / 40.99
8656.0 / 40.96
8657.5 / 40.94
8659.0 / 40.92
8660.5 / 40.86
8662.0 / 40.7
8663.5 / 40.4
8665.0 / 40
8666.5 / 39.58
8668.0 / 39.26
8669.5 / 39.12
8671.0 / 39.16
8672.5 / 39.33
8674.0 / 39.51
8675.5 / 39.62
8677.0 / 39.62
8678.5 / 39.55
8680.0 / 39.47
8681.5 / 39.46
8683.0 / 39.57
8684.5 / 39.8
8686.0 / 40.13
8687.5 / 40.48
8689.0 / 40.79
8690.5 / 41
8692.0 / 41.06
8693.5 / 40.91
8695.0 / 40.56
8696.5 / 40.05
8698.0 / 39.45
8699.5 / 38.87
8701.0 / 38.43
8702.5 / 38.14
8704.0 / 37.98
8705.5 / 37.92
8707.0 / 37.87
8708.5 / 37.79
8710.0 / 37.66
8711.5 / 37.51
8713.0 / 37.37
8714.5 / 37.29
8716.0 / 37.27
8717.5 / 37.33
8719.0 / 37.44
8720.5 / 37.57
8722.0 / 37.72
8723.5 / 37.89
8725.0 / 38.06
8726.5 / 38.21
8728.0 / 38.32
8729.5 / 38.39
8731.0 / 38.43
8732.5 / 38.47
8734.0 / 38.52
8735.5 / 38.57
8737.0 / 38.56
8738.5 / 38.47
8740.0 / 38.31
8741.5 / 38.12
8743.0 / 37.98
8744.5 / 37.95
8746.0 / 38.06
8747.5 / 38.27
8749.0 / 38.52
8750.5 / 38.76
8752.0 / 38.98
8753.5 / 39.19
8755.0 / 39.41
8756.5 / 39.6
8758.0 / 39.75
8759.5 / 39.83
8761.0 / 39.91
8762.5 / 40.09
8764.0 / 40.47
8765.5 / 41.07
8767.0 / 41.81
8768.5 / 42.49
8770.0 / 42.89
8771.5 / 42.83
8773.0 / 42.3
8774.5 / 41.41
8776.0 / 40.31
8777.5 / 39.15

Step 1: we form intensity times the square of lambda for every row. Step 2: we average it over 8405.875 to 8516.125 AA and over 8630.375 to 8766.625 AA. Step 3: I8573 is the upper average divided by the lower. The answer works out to 1.1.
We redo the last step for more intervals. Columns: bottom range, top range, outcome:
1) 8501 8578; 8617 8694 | 1.03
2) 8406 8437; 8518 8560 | 1.03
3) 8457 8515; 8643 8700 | 1.07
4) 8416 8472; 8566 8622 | 1.04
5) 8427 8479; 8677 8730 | 1.06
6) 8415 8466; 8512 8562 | 1.04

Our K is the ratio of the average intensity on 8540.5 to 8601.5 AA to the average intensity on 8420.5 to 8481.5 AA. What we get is 1.0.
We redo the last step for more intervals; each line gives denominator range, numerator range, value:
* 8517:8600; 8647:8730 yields 0.99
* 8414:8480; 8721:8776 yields 1.01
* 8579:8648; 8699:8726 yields 0.96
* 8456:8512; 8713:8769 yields 0.99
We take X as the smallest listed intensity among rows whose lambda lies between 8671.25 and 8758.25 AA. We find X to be 37.27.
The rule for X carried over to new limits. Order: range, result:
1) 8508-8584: 37.41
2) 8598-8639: 38.64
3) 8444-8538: 36.59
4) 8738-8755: 37.95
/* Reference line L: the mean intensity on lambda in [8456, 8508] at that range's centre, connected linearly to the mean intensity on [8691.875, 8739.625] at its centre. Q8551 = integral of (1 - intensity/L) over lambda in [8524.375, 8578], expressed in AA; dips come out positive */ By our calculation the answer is -0.9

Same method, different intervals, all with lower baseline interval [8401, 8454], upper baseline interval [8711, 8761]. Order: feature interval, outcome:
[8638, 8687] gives -1.88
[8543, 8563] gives 0.22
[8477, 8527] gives -1.48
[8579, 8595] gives -0.30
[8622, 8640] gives -0.55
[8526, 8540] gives -0.58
